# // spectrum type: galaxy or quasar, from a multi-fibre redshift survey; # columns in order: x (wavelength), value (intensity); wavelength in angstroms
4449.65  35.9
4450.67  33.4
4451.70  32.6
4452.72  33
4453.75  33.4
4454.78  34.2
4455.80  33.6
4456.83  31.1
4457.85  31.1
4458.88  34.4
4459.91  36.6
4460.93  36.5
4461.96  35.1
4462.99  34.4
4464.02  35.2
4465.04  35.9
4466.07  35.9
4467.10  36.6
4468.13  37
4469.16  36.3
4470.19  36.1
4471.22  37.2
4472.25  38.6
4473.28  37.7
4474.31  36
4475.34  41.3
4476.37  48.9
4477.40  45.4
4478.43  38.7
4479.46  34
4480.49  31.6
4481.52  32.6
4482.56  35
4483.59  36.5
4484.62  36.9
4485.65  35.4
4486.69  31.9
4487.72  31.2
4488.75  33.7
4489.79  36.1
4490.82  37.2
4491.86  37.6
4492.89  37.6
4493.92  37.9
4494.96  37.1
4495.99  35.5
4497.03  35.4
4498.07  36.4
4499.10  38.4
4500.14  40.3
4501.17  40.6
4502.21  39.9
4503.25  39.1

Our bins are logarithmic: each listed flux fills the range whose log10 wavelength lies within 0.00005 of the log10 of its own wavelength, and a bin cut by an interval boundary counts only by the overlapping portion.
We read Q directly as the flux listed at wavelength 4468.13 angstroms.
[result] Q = 37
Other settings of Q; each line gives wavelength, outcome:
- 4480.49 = 31.6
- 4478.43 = 38.7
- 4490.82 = 37.2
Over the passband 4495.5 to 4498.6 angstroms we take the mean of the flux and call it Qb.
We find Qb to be 35.7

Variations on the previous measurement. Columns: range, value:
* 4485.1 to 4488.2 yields 32.9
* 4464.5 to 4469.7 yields 36.3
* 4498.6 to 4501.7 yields 39.8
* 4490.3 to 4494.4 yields 37.6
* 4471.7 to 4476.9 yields 40.5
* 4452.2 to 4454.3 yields 33.2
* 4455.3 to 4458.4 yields 31.9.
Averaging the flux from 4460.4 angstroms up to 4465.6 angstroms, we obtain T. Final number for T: 35.5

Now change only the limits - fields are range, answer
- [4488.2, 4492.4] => 36.1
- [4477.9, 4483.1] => 34.4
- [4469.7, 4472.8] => 37.3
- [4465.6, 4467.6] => 36.2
